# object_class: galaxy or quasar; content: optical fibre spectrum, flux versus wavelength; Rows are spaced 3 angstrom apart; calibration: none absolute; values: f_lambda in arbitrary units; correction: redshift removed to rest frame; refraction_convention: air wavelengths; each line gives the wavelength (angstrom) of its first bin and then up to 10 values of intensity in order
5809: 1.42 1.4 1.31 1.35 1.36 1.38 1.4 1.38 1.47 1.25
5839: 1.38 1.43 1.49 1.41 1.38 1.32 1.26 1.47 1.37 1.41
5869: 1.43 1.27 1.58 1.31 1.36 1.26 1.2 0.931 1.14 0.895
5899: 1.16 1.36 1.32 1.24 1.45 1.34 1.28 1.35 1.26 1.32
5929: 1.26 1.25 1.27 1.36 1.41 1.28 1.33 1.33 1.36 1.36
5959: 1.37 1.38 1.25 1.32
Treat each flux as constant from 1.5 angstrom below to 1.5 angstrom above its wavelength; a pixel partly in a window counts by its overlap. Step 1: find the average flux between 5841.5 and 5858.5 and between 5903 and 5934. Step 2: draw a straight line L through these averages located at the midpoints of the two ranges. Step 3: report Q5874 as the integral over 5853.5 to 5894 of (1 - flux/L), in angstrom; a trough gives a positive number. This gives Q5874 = 1.3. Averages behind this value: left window 1.38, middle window 1.31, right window 1.31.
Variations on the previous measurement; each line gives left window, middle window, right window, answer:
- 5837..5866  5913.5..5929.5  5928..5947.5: 0.3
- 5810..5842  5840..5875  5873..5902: -2.8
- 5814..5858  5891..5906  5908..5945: 1.9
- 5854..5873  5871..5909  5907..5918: 3.3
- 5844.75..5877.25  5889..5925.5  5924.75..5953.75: 3.1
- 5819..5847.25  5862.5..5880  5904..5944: -0.5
